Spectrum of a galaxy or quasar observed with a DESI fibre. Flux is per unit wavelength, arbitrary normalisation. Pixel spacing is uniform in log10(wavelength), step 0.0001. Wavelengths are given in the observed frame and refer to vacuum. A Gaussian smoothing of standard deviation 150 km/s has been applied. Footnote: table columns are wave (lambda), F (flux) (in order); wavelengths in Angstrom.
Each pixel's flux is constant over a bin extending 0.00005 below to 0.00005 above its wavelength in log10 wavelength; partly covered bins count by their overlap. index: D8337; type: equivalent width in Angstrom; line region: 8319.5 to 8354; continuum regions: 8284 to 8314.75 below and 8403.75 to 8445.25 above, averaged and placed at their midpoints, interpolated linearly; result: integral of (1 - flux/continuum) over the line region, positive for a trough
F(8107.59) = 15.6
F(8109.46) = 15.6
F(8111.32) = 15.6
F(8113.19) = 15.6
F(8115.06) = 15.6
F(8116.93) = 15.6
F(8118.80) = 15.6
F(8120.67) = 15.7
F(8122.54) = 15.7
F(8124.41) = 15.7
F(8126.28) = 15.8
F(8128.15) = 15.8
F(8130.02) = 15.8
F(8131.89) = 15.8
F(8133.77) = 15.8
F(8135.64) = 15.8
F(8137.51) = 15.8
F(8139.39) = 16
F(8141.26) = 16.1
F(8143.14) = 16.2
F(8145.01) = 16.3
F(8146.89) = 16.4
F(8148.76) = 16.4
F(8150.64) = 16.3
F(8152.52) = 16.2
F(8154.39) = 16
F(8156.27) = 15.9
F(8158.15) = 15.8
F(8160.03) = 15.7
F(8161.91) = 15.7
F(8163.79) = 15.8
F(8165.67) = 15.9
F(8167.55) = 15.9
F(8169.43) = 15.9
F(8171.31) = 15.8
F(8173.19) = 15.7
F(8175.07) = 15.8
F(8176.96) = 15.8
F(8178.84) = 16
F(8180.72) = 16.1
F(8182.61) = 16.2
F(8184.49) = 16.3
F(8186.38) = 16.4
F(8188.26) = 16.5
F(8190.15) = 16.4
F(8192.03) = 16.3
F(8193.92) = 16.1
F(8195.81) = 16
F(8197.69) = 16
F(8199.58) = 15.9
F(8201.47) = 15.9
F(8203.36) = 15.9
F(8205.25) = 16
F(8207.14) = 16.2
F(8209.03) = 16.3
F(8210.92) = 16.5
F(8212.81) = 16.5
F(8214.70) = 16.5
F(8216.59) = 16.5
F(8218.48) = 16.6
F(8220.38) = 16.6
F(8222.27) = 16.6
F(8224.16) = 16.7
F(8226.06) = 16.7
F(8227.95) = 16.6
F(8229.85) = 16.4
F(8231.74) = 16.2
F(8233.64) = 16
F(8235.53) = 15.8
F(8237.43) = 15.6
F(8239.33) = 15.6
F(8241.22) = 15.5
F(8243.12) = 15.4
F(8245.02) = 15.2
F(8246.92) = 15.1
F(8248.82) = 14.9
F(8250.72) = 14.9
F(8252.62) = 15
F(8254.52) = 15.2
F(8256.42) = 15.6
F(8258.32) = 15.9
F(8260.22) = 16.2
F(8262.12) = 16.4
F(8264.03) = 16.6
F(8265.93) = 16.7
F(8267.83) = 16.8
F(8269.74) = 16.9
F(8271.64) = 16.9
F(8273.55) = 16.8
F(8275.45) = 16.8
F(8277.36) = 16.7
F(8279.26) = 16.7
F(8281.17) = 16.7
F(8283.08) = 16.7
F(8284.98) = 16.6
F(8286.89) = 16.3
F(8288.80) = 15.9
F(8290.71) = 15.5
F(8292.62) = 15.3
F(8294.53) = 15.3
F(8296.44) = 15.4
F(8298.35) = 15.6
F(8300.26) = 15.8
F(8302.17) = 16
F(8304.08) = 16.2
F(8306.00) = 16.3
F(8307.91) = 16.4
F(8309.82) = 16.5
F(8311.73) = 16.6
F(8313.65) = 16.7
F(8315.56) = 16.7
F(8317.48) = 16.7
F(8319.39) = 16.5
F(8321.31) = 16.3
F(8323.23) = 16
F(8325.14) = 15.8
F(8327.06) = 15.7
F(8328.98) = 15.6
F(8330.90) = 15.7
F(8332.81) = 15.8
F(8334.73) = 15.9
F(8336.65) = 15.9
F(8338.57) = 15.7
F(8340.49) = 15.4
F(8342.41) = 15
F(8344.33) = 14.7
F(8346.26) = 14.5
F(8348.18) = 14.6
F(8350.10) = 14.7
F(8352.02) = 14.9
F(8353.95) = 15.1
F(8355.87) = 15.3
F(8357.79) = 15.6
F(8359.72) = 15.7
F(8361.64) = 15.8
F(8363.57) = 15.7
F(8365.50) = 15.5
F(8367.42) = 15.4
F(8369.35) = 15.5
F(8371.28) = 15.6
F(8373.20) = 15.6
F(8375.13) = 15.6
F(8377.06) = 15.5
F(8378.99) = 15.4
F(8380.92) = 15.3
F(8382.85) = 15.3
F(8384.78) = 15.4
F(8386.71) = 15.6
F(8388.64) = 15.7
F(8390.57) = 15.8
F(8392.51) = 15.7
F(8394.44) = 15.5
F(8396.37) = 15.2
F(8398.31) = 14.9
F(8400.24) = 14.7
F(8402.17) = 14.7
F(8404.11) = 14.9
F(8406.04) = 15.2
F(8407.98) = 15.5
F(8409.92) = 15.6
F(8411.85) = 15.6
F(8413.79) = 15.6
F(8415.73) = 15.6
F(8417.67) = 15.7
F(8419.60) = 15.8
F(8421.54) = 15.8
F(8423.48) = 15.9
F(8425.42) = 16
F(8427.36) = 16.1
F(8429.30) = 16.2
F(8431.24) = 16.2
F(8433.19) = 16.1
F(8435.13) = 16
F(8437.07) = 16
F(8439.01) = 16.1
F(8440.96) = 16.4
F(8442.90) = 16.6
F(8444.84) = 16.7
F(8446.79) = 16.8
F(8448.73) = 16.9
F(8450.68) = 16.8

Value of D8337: 1.2 Angstrom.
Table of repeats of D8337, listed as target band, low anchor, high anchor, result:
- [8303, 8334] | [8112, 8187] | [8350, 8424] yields -1.3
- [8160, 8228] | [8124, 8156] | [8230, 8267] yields -1.4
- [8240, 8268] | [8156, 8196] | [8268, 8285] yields 1.6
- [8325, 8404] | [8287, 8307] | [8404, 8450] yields 2.5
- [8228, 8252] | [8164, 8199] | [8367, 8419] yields 0.5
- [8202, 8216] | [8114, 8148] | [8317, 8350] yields -0.4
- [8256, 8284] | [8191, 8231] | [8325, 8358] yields -1.3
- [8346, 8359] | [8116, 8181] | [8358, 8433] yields 0.5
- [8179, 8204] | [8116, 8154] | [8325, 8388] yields -0.5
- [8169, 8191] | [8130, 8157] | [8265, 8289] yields 0.2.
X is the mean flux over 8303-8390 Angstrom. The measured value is 15.7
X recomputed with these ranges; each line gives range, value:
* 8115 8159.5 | 15.9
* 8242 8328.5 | 16.1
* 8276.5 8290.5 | 16.5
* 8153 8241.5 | 16.1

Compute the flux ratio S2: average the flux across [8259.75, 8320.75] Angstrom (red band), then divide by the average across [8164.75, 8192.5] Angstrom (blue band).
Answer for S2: 1.02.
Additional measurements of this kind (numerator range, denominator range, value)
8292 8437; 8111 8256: 0.98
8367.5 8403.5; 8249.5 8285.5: 0.94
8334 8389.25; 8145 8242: 0.95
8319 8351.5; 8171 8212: 0.96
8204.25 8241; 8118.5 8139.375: 1.03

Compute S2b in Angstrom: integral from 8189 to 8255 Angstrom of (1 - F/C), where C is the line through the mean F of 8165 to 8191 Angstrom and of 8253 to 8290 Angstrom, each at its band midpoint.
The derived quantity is 0.9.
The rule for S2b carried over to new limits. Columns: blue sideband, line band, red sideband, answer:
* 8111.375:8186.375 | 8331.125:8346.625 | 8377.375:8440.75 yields 0.27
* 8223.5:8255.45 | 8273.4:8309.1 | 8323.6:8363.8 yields -1.40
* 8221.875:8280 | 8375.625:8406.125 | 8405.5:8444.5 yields 1.23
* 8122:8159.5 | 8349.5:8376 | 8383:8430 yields 0.27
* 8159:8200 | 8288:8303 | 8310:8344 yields 0.37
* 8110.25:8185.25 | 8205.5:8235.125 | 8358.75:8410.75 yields -1.29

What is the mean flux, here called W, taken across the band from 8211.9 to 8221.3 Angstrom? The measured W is 16.5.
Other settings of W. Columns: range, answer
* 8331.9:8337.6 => 15.9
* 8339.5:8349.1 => 14.8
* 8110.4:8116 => 15.6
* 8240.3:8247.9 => 15.3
